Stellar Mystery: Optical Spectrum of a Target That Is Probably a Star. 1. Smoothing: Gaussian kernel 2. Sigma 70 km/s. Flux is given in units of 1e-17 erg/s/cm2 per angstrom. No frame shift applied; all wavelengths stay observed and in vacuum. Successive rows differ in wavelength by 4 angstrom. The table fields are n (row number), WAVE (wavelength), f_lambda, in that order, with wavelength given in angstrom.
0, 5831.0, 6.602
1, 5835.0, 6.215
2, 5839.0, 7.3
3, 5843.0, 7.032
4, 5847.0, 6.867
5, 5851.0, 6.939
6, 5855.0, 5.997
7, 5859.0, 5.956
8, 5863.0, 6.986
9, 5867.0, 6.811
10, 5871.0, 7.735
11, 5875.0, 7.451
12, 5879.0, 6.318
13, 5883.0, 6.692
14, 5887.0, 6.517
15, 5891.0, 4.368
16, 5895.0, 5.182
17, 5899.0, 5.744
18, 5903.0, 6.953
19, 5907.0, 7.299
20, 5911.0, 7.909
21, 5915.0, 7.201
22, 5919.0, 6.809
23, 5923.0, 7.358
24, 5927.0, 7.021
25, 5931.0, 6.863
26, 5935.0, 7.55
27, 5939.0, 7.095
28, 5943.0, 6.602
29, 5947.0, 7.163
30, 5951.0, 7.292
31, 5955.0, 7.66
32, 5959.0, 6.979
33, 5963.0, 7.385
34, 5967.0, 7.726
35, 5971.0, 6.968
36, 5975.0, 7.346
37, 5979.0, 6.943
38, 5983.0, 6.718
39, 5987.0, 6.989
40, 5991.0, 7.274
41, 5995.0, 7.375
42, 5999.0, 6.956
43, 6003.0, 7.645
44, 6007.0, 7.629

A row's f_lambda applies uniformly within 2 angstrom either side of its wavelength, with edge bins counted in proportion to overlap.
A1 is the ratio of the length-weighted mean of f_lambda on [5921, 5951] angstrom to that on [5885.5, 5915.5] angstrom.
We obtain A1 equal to 1.12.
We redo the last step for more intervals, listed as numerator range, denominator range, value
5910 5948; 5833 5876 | 1.04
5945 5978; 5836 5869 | 1.09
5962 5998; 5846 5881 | 1.06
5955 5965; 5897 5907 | 1.11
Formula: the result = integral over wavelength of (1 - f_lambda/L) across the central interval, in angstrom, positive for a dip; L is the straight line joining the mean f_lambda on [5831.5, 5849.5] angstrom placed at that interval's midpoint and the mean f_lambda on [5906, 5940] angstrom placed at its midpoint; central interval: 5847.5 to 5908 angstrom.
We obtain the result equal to 4.8 angstrom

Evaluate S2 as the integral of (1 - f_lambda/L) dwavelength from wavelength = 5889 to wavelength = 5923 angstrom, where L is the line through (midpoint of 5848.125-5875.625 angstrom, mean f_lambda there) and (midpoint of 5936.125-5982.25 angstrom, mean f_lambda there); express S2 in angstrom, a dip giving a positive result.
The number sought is 2.4 angstrom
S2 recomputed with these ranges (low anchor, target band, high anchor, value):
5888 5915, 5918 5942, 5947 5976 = -1.1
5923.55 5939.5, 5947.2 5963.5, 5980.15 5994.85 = -0.5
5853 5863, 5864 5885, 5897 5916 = -1.8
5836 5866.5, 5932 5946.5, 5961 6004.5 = -0.1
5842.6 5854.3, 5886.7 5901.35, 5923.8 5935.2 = 3.4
